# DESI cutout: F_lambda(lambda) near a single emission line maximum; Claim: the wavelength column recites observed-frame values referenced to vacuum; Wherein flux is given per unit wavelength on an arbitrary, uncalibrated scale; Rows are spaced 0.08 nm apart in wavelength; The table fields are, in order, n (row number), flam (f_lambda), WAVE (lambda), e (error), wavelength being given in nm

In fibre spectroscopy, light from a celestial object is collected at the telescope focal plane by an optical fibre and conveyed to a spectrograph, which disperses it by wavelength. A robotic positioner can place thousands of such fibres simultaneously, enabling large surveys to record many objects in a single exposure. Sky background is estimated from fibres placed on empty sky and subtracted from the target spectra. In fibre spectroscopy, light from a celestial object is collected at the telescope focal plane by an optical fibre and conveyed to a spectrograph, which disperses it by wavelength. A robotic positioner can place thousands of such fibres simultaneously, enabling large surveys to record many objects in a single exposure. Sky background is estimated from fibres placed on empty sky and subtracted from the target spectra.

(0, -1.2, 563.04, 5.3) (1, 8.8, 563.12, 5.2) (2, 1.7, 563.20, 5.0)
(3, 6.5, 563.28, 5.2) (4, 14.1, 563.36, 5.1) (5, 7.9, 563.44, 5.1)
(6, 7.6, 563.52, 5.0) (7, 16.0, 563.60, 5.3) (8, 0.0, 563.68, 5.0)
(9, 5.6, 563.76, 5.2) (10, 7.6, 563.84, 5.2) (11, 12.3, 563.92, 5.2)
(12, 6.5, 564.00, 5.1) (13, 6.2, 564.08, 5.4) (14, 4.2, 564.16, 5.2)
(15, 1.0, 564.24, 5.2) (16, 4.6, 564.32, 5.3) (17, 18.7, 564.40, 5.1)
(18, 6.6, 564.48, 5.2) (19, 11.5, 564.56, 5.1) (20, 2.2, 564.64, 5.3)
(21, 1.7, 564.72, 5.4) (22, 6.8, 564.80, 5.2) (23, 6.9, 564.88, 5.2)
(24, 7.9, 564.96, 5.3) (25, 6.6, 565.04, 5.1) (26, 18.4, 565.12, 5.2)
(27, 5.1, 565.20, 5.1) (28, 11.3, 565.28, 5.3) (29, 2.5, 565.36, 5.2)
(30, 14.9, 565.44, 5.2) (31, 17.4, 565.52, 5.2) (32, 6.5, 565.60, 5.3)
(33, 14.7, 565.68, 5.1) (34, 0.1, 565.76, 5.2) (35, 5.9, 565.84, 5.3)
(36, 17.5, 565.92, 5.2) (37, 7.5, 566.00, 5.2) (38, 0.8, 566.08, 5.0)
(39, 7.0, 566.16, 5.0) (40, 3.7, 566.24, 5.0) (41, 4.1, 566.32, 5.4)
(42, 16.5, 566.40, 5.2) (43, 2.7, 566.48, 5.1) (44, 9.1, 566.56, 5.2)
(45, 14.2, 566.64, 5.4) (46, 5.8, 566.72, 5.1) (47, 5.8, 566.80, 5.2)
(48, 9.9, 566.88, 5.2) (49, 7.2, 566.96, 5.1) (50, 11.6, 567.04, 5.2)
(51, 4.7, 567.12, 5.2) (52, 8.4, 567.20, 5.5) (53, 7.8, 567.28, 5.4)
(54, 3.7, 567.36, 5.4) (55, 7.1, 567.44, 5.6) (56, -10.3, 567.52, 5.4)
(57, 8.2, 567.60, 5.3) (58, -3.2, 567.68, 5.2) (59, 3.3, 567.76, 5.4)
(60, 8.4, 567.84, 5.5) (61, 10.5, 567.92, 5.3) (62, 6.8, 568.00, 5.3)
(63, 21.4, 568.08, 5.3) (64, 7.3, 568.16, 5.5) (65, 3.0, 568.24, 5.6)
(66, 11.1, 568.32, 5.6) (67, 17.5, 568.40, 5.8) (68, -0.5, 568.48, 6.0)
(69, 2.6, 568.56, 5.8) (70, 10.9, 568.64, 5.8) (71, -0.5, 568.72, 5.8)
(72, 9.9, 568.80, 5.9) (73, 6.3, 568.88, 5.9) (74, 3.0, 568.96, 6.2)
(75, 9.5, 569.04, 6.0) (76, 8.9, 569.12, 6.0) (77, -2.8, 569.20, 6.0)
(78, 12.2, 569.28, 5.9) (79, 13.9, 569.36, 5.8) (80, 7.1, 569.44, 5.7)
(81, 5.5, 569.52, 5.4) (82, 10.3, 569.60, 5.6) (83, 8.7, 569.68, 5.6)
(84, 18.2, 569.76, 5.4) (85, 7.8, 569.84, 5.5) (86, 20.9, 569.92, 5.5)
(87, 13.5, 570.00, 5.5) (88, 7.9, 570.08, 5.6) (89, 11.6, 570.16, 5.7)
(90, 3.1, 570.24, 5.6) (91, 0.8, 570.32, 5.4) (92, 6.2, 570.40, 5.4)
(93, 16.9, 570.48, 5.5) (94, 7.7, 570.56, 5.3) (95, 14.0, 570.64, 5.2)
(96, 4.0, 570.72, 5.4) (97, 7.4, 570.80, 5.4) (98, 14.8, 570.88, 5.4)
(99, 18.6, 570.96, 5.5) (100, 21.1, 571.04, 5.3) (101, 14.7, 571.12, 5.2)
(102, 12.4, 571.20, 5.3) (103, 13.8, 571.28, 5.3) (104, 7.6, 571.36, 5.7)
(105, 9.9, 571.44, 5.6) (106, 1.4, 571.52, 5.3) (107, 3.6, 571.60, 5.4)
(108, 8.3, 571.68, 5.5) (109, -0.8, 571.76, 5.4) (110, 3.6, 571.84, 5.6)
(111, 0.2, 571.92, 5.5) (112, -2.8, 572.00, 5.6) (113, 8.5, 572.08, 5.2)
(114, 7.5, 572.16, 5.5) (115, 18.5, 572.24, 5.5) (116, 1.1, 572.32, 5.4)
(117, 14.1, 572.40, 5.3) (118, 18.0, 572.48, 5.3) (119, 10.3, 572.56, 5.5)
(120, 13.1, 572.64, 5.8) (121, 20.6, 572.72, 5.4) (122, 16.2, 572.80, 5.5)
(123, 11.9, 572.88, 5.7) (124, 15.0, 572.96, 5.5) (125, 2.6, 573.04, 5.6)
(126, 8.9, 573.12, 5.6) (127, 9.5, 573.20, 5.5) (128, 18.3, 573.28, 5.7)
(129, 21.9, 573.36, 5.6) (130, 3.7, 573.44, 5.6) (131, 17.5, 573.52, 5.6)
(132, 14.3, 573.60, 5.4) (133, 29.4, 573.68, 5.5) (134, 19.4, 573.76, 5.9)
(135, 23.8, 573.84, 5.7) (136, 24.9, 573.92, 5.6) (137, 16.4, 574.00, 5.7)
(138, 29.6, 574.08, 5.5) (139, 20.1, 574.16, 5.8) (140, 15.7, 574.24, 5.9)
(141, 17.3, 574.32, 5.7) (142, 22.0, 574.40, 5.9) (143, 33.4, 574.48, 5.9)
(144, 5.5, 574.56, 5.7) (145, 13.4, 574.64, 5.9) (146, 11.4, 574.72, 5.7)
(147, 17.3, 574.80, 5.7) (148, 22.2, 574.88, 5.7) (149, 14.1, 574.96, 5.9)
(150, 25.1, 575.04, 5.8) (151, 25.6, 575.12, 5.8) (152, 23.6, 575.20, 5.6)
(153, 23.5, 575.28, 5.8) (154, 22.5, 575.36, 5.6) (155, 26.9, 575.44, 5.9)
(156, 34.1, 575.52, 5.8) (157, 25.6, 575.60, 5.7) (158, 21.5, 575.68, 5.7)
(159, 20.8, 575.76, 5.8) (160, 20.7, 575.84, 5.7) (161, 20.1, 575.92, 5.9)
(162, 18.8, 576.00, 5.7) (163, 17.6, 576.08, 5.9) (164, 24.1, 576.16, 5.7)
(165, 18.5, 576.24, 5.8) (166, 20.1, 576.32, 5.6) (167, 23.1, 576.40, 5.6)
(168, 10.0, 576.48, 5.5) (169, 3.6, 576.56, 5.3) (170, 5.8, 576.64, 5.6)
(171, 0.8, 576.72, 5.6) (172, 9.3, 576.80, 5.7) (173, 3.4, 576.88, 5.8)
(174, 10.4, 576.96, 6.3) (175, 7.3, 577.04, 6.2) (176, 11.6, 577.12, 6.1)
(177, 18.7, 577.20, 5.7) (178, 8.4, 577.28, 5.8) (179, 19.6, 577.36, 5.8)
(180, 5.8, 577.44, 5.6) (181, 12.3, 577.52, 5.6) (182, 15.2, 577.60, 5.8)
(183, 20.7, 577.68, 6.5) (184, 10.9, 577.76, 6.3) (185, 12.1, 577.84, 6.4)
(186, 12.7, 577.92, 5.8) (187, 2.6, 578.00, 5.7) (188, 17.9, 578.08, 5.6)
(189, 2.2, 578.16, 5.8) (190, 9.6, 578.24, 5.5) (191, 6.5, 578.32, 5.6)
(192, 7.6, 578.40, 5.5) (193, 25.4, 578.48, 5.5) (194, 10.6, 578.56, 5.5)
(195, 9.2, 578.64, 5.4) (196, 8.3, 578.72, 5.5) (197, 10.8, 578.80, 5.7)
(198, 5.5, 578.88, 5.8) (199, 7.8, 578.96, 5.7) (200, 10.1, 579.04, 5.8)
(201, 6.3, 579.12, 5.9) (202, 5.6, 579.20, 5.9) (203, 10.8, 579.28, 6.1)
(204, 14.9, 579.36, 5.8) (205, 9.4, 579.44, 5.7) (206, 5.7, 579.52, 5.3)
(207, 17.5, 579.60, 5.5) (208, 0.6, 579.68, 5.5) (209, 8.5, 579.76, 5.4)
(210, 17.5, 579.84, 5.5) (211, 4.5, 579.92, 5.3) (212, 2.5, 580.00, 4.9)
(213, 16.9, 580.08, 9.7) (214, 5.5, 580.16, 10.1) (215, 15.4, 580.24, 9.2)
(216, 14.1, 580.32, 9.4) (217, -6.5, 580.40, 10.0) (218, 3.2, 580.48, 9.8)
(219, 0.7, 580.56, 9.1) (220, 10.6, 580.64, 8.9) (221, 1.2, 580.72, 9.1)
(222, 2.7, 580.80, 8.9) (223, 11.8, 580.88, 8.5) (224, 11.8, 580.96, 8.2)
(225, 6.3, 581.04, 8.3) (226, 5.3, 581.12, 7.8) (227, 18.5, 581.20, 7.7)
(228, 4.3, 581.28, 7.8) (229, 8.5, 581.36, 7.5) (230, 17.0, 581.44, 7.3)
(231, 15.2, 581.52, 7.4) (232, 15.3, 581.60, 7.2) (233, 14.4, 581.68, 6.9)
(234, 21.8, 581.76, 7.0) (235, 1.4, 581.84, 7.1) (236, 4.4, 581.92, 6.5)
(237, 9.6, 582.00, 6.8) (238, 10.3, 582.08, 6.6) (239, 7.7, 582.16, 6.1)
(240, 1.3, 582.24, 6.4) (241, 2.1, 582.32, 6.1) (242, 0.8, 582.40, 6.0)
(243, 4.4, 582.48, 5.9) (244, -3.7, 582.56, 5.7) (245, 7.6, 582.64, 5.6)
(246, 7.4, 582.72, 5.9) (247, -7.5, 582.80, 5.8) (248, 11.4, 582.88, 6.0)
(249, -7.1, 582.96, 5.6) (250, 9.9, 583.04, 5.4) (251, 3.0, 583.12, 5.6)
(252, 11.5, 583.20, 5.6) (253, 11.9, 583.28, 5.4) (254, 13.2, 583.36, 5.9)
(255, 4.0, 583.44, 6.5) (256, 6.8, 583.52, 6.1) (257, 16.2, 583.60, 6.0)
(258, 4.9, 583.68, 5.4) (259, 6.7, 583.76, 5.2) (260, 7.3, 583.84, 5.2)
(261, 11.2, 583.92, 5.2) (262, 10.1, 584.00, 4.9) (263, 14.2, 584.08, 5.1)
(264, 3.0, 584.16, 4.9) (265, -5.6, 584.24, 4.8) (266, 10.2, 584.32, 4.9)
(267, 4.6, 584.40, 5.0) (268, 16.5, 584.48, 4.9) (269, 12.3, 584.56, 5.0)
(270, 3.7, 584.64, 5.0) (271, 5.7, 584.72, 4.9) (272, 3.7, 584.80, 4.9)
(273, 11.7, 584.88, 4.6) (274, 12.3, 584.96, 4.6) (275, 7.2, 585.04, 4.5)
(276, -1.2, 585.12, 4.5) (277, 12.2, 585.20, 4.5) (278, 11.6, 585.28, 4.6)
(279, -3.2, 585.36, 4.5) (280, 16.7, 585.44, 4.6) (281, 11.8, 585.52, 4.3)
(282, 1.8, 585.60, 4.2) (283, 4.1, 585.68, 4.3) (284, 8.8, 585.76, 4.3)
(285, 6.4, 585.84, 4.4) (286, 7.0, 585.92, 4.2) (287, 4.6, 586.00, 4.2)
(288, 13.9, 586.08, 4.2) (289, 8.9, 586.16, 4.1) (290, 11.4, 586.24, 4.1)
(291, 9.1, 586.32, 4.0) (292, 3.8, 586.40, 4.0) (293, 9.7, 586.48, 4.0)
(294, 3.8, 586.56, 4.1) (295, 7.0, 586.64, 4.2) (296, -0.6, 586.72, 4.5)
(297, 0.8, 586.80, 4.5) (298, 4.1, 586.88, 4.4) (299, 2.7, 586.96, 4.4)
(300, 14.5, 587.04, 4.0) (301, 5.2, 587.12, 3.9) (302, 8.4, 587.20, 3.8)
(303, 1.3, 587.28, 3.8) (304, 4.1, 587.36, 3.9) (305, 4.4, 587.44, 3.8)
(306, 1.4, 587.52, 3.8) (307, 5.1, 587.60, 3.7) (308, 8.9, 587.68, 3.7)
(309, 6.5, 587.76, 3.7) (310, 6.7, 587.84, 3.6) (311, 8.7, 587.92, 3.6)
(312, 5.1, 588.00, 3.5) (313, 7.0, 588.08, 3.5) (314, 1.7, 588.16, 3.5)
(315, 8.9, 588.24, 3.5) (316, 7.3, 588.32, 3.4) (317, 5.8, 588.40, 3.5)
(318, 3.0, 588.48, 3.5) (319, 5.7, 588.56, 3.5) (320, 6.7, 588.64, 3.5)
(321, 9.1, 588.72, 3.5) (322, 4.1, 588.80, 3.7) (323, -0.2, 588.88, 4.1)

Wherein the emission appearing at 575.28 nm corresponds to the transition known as C IV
